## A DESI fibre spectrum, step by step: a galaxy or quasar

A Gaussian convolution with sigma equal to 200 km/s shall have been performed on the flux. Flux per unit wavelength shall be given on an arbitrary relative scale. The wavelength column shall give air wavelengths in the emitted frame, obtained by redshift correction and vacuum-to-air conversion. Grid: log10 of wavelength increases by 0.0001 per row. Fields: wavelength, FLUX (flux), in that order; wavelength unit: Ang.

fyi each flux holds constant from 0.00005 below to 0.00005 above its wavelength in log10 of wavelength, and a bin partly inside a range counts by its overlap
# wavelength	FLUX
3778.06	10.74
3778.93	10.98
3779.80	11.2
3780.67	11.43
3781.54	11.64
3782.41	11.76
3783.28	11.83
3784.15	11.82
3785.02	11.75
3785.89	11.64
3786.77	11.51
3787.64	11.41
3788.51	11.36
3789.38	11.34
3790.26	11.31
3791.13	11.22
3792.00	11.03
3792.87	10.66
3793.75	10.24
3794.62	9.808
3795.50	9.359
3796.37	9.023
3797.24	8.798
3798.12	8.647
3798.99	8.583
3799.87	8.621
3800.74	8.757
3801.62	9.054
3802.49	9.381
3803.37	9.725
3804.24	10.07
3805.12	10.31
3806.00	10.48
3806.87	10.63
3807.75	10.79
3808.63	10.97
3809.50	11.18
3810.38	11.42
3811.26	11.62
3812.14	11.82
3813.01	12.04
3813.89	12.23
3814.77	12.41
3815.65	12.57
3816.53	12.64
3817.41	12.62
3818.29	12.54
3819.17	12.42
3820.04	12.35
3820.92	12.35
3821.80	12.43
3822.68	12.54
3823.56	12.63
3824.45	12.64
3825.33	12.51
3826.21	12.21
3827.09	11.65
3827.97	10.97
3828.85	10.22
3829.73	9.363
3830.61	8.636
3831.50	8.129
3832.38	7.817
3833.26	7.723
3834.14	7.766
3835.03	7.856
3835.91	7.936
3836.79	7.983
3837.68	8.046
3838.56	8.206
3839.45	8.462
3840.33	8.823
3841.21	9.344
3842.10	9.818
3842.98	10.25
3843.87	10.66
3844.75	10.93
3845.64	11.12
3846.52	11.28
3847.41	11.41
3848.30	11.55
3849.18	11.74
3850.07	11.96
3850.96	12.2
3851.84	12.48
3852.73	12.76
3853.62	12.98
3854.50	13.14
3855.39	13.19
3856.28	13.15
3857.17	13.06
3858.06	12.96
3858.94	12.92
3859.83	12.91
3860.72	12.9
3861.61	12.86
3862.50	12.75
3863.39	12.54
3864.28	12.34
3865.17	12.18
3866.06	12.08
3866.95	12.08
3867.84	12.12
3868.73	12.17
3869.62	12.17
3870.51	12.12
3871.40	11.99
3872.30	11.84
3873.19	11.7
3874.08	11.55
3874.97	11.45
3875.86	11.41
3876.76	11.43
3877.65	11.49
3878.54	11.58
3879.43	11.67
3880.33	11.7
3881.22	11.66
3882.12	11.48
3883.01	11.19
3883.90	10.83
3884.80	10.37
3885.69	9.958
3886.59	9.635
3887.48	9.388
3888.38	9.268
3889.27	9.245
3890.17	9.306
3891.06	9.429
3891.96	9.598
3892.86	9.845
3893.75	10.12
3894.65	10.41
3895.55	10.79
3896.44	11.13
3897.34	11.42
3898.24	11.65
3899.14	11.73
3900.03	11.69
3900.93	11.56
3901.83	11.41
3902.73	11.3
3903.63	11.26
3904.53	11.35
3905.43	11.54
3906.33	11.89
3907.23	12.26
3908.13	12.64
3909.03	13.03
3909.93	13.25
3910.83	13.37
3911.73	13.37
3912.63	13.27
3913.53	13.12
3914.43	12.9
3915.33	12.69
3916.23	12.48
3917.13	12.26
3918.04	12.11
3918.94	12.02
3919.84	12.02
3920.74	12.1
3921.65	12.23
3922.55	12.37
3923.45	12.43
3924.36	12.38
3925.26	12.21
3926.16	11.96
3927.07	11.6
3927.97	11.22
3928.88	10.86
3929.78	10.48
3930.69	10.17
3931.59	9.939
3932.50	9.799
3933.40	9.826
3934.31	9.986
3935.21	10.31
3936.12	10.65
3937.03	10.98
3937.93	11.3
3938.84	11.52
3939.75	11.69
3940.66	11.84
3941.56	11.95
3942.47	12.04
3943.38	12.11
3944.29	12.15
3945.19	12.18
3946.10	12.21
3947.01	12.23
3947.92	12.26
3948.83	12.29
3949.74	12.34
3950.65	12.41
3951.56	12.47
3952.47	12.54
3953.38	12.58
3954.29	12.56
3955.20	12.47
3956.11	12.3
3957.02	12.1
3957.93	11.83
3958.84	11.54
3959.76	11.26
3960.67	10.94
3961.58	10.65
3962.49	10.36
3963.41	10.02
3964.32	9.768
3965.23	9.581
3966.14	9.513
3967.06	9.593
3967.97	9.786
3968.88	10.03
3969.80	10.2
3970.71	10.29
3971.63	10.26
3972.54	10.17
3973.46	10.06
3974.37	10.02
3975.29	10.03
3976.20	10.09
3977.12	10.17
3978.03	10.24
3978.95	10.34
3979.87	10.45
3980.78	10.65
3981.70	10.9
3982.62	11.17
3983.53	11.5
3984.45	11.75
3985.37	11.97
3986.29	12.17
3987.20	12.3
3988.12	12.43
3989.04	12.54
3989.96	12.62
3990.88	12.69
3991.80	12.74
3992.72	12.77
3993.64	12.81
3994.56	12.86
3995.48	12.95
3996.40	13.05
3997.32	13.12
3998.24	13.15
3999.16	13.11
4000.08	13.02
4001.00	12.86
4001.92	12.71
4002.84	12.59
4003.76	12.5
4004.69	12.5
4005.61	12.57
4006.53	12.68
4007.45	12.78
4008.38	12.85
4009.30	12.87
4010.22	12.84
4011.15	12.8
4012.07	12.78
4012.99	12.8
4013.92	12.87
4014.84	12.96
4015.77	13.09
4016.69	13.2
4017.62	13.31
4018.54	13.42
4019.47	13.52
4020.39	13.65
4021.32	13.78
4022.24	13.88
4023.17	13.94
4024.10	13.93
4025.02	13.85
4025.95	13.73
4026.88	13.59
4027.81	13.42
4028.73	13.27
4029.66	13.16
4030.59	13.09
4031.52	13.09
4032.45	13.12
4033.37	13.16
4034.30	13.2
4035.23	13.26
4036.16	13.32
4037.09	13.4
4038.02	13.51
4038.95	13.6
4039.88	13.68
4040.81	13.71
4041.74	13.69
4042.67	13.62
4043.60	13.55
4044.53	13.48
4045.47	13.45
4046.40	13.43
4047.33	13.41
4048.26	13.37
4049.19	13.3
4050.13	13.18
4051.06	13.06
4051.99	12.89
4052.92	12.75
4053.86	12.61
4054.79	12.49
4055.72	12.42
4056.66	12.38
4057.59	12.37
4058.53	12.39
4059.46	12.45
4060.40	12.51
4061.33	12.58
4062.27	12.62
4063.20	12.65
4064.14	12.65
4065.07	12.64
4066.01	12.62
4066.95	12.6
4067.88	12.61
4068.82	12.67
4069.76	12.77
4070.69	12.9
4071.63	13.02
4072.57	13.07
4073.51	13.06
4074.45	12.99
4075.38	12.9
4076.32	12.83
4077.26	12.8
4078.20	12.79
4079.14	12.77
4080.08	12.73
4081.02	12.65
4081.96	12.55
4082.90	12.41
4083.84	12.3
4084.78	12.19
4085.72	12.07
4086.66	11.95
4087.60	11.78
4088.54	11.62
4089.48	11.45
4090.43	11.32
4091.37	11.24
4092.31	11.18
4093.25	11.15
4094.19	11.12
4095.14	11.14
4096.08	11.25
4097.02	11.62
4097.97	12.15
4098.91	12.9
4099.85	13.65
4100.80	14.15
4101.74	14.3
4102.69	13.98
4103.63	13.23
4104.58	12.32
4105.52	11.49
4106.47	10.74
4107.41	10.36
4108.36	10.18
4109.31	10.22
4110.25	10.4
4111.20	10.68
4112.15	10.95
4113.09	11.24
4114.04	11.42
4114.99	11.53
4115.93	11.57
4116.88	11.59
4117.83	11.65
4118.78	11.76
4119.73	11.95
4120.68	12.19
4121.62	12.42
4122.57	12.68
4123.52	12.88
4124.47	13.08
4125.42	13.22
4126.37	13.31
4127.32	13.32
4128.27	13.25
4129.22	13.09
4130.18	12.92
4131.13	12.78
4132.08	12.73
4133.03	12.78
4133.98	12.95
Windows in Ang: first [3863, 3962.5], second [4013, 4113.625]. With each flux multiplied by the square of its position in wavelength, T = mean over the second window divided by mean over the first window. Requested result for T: 1.18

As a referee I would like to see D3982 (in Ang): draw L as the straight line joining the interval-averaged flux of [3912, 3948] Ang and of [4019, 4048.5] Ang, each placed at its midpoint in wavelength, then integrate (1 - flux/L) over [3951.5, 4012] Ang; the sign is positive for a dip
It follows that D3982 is 4.6 Ang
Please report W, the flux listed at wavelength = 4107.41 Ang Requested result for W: 10.36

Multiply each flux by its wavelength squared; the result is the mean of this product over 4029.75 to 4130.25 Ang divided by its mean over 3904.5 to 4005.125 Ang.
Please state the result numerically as 1.1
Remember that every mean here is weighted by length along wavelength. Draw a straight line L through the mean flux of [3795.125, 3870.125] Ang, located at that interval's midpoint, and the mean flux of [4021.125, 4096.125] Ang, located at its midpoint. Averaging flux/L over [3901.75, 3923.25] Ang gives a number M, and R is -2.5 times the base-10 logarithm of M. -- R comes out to -0.06 mag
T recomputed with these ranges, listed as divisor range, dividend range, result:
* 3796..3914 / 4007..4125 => 1.26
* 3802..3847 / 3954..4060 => 1.28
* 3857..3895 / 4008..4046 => 1.27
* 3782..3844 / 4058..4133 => 1.35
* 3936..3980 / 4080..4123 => 1.14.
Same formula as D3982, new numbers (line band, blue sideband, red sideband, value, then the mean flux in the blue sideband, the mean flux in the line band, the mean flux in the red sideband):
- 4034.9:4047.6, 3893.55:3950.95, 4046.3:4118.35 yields -1.4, 11.8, 13.5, 12.3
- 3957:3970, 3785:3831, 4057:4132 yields 1.4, 11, 10.4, 12.3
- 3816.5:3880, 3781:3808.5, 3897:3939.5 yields -1.9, 10.4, 11.3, 11.7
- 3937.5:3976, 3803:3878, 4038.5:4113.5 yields 2.0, 11.3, 11.3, 12.4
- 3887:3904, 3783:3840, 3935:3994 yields 0.7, 10.5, 10.6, 11.3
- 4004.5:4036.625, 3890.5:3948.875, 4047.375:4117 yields -3.2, 11.6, 13.2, 12.3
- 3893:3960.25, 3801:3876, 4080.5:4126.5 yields -1.9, 11.2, 11.8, 11.9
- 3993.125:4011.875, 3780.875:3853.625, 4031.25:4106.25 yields -1.0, 10.7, 12.8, 12.7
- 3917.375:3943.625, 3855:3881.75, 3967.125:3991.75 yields 0.3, 12.2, 11.4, 11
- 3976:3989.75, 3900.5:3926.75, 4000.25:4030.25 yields 1.7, 12.3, 11.3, 13.1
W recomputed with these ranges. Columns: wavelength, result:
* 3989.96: 12.62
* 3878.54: 11.58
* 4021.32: 13.78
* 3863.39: 12.54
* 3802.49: 9.381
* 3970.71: 10.29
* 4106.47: 10.74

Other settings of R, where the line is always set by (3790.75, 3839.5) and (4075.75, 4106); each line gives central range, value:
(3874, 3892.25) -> 0.023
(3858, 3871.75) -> -0.159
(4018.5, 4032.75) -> -0.145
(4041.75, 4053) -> -0.115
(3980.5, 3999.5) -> -0.068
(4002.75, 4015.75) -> -0.091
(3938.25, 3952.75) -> -0.077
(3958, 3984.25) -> 0.109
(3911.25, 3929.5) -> -0.107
